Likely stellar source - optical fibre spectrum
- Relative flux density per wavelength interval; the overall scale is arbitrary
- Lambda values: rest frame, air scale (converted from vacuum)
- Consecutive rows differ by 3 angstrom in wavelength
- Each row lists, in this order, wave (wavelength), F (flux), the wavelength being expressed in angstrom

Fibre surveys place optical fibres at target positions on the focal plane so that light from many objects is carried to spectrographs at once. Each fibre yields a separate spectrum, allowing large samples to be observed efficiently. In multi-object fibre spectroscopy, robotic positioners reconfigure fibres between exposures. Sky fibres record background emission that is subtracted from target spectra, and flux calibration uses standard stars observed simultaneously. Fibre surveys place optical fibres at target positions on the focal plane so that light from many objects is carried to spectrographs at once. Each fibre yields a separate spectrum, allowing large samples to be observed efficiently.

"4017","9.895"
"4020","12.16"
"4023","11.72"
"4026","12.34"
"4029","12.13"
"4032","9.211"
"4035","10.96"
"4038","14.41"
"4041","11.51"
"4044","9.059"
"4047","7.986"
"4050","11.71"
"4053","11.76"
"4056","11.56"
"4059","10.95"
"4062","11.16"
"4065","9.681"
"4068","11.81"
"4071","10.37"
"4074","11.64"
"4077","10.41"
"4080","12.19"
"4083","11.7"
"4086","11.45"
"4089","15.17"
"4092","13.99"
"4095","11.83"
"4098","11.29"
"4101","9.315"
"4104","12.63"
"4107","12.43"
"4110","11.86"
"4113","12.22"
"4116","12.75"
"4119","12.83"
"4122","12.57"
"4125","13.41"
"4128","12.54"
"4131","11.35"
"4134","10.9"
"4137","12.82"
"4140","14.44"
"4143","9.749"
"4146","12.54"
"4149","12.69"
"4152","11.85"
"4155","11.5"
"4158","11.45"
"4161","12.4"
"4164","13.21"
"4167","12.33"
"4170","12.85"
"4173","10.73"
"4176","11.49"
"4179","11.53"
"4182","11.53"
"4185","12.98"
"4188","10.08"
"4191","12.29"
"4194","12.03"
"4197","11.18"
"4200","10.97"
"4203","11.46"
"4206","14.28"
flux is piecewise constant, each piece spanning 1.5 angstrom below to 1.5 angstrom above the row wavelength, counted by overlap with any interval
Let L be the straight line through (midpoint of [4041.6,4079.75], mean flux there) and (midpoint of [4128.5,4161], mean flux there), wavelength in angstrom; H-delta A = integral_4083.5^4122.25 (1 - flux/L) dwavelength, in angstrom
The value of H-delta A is -3.3 angstrom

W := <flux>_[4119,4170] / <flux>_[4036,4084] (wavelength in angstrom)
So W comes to 1.10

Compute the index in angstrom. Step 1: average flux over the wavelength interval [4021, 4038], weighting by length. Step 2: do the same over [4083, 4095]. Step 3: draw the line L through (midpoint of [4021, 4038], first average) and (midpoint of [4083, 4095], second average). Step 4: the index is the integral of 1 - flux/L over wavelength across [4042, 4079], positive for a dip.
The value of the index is 5.0 angstrom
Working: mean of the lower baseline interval 11.6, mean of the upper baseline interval 13.1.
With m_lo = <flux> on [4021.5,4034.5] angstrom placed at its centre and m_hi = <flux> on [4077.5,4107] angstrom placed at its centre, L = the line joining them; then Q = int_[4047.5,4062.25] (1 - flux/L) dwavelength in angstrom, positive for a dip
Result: 0.6 angstrom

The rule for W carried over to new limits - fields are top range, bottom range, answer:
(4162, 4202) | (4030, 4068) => 1.08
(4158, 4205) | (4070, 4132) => 0.98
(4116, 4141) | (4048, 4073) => 1.14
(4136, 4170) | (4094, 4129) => 1.01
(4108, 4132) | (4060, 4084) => 1.12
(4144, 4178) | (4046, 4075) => 1.11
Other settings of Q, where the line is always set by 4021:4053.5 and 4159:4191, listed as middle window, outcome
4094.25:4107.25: 0.14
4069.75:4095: -1.55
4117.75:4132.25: -1.13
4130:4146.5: -0.32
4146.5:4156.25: -0.24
